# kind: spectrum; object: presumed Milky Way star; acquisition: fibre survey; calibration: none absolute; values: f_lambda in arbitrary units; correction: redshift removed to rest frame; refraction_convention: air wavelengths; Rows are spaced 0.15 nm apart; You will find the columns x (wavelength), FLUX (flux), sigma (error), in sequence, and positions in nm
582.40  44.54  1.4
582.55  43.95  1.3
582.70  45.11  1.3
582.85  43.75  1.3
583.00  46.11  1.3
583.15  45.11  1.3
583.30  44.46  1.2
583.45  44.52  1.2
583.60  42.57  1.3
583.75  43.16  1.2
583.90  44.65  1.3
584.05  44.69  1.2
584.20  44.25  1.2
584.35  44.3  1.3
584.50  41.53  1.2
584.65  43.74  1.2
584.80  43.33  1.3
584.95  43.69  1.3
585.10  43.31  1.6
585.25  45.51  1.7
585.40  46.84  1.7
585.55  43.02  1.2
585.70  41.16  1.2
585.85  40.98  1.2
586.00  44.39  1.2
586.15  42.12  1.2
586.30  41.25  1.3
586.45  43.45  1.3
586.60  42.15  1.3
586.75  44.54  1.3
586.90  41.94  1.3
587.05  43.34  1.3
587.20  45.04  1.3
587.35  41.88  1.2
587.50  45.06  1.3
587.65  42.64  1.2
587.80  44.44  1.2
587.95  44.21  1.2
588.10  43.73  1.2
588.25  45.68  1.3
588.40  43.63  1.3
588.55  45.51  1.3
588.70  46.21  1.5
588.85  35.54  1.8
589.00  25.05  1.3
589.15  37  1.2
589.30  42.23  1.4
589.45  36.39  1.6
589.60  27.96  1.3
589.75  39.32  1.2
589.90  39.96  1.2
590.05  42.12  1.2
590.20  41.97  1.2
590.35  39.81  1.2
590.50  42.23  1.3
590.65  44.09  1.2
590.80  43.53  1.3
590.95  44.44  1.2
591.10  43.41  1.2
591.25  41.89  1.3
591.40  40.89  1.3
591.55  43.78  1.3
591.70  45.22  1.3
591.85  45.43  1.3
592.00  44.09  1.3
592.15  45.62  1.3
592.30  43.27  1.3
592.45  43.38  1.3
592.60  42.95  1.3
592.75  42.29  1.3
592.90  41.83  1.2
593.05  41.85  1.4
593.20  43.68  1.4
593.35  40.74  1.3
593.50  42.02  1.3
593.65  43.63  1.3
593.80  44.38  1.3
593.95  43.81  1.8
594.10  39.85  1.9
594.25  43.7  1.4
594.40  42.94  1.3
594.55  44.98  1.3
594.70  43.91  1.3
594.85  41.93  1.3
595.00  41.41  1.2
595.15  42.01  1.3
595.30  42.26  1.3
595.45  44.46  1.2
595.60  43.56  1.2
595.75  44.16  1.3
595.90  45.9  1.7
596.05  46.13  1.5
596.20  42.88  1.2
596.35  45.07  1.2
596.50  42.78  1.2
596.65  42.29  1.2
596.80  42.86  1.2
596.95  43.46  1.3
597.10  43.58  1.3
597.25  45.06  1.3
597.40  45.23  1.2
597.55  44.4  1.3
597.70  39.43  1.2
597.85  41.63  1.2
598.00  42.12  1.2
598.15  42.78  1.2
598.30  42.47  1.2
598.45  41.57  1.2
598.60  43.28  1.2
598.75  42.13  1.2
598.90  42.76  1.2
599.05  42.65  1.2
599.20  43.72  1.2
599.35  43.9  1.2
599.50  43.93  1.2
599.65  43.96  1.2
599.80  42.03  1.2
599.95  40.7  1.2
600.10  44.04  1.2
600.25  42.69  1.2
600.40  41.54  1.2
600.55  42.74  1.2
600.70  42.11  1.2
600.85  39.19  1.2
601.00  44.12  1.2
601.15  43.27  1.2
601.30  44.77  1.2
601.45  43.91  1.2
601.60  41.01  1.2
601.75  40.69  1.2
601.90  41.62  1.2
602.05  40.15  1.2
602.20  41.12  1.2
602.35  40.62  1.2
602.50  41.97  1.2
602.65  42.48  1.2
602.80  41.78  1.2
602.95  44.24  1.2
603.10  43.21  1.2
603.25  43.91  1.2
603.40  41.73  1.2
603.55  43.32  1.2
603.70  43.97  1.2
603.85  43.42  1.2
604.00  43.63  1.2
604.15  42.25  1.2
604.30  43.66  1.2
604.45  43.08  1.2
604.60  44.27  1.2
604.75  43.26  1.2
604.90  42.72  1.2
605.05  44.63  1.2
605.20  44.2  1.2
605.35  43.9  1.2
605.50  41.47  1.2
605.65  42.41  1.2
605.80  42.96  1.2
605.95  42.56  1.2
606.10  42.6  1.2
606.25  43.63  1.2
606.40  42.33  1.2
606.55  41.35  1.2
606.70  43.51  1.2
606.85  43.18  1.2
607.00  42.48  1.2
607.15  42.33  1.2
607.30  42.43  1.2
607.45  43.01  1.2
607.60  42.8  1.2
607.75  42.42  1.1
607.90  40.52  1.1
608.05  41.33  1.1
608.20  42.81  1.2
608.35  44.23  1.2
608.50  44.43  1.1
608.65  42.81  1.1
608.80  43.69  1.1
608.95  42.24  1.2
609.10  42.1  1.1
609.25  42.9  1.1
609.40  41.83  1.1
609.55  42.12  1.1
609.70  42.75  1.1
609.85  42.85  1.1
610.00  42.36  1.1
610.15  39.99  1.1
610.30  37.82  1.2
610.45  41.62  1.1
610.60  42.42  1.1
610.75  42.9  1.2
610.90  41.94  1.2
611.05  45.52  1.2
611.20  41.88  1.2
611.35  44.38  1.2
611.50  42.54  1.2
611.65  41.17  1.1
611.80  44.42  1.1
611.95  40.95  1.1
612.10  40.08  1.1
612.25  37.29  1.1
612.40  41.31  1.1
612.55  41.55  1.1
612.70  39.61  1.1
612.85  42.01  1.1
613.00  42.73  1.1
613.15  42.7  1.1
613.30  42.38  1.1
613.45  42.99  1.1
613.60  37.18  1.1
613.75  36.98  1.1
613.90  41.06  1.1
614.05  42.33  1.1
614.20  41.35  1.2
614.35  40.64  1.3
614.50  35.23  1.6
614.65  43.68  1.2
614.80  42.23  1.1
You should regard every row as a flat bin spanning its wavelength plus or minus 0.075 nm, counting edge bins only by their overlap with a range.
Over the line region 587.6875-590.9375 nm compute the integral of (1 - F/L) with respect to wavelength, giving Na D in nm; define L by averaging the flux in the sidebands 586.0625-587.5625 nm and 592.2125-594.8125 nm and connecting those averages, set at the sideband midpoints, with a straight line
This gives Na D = 0.181 nm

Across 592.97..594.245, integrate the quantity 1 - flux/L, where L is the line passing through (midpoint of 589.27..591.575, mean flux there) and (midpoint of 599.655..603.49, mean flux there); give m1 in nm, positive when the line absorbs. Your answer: -0.04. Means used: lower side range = 40.8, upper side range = 42.3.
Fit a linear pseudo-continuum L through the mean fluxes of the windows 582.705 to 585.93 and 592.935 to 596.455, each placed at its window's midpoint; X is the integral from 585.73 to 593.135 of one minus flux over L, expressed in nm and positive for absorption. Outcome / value 0.26 nm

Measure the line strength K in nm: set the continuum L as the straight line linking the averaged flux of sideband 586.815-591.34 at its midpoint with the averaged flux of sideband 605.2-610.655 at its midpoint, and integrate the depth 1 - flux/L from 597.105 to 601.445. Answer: -0.09 nm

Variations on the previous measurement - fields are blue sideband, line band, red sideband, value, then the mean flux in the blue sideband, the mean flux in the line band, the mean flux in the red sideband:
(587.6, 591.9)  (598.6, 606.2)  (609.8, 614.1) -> -0.249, 41.3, 42.7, 41.5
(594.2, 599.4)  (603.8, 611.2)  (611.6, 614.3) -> -0.163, 43.2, 42.7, 41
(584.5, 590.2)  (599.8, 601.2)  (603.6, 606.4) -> 0.021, 41.8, 42.2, 43.2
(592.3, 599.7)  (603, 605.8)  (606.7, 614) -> -0.056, 43.1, 43.3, 42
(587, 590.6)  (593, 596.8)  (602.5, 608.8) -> -0.145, 40.9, 43.2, 43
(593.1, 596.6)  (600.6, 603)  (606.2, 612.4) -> 0.042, 43.3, 42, 42.3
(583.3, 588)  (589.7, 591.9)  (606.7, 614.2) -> 0.032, 43.5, 42.5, 42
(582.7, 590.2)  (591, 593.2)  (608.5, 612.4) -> -0.050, 42.4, 43.3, 42.1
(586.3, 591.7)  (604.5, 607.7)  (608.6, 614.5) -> -0.104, 41.6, 43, 41.6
